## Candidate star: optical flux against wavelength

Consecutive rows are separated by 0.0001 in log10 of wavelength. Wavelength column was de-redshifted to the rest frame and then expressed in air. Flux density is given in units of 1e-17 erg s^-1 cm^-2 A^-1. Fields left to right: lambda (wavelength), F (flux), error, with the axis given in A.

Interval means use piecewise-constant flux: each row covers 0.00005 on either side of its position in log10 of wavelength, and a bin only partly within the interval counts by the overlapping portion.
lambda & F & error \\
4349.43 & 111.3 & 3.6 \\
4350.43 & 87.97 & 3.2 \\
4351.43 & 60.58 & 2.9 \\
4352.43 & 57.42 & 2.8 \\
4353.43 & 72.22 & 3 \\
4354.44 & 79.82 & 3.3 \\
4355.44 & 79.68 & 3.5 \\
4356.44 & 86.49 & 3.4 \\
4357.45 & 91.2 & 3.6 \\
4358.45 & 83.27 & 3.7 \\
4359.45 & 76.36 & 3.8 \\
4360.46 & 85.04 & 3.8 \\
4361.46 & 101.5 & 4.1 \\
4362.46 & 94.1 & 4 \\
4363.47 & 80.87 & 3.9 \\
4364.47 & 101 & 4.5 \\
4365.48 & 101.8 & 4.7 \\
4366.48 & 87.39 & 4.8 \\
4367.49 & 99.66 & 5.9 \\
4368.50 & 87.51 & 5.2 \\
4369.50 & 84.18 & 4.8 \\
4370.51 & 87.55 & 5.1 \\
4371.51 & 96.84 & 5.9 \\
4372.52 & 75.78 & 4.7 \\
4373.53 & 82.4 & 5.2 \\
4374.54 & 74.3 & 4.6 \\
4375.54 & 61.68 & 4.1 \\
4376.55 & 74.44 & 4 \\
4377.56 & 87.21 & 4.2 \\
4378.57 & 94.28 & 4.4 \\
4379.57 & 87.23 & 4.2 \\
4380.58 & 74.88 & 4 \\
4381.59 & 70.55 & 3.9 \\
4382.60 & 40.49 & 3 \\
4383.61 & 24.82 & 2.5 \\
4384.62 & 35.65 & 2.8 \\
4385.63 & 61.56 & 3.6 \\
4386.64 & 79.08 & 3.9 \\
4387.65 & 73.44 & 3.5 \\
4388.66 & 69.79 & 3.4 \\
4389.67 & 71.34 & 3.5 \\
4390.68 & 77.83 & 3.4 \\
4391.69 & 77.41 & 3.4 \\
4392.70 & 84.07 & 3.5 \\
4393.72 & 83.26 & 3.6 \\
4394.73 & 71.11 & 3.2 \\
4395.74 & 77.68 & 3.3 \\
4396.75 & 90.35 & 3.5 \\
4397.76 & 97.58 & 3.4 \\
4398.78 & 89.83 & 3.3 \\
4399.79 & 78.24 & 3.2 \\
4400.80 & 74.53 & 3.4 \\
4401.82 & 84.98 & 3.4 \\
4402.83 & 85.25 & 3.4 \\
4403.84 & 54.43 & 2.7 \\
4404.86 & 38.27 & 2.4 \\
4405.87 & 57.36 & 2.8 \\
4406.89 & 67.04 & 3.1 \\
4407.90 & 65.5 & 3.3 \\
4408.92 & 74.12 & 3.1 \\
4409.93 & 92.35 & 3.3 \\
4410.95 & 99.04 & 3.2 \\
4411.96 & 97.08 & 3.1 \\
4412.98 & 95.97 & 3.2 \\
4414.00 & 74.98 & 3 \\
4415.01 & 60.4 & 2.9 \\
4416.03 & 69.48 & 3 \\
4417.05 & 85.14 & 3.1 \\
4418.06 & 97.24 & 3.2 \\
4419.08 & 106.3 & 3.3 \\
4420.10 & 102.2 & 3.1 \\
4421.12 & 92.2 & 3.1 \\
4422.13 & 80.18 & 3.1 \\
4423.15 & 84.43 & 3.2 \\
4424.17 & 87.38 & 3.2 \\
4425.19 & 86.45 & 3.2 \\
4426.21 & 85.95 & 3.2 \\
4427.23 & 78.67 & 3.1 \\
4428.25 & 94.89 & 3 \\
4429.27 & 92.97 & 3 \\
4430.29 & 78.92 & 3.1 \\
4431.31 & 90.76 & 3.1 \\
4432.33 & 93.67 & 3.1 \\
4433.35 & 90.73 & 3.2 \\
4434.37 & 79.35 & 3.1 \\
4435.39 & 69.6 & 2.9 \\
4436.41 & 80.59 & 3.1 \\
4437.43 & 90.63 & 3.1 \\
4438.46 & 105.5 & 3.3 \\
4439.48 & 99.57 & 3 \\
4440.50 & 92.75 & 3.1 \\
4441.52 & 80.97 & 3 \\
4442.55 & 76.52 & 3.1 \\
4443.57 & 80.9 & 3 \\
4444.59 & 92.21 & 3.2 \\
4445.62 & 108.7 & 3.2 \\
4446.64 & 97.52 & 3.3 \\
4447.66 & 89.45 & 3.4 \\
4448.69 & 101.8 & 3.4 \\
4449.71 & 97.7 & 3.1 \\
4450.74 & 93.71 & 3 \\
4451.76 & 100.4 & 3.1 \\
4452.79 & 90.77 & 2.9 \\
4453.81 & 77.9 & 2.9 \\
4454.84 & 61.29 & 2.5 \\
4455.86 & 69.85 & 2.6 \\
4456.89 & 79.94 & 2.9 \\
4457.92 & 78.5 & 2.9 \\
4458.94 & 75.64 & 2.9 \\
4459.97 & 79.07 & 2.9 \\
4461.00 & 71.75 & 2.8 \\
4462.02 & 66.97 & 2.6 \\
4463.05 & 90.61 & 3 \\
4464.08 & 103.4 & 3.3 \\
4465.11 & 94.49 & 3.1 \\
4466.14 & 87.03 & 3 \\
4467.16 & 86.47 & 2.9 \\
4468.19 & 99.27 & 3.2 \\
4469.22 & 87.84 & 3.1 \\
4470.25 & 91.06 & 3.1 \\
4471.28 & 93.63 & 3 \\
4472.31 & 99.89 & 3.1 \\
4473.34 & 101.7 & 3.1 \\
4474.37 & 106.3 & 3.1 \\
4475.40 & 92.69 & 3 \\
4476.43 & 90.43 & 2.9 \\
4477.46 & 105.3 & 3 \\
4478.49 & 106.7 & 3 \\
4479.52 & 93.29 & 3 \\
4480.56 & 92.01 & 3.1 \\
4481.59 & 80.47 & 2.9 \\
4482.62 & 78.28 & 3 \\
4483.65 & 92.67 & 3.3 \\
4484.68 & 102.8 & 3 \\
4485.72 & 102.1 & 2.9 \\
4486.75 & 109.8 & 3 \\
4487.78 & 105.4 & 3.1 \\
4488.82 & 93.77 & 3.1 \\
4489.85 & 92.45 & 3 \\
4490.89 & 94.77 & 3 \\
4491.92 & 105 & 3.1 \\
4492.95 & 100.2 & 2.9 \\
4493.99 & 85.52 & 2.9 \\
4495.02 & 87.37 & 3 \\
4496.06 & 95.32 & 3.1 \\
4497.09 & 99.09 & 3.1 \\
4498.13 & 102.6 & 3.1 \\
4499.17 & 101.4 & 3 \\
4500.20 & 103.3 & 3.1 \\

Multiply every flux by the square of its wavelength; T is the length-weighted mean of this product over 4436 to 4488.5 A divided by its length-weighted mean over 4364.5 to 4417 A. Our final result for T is 1.22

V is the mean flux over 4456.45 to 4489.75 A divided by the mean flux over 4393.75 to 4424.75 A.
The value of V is 1.1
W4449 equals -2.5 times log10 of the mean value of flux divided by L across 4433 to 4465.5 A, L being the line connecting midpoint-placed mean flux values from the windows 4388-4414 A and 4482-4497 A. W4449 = 0.02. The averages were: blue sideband 78.1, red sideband 96.1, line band 86.5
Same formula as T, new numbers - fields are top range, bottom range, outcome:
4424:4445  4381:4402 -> 1.23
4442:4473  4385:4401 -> 1.15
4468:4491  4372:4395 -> 1.41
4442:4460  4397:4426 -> 1.08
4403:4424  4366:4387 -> 1.09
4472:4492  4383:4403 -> 1.36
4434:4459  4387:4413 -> 1.15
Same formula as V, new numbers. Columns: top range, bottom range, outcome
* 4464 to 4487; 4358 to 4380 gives 1.10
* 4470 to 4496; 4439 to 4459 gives 1.10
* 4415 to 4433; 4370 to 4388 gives 1.23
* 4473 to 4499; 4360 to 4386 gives 1.22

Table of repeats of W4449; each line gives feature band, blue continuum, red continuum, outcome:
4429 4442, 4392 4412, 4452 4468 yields -0.11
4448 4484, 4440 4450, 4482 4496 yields 0.06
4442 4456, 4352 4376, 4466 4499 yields 0.04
